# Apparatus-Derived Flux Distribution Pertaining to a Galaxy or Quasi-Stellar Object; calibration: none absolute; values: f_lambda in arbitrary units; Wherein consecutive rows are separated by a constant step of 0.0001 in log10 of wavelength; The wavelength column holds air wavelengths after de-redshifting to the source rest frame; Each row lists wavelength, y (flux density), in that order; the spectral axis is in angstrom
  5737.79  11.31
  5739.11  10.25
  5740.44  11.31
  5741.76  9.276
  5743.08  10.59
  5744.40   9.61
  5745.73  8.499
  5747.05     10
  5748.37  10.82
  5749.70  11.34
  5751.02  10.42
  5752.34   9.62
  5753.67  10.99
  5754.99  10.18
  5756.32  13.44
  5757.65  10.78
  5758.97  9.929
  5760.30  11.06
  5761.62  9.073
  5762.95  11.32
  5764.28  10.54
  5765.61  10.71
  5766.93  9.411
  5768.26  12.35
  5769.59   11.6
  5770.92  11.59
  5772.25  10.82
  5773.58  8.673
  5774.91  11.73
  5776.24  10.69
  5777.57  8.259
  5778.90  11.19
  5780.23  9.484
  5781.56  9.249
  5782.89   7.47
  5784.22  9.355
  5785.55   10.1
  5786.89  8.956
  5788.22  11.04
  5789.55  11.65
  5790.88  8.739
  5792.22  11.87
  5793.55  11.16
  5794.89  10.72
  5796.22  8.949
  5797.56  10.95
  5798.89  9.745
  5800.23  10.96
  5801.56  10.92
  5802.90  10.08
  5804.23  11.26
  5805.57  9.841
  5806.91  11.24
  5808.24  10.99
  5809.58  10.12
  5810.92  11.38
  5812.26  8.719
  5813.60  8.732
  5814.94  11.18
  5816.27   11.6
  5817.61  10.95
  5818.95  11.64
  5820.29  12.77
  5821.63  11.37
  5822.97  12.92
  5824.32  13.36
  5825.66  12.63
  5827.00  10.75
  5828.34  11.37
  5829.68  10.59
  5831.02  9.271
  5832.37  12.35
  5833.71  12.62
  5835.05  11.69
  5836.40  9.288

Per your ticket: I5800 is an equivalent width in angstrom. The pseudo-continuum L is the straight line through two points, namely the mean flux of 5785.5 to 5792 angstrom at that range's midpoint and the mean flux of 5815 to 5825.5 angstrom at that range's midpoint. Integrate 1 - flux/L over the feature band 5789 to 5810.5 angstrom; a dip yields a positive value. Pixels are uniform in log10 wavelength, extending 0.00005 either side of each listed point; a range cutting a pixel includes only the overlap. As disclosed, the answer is 0.5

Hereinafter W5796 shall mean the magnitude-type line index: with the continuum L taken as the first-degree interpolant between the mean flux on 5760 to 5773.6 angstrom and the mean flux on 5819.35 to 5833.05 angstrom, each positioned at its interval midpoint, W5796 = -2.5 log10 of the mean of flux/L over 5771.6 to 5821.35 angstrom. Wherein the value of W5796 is 0.09 mag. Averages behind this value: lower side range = 10.7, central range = 10.4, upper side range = 11.7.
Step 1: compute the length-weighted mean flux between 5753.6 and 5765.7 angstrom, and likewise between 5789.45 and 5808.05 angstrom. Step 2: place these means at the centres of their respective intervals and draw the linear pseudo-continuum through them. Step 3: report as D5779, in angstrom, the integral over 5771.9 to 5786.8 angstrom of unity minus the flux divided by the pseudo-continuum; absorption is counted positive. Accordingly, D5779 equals 1.40 angstrom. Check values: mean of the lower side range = 10.8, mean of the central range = 9.68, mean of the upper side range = 10.6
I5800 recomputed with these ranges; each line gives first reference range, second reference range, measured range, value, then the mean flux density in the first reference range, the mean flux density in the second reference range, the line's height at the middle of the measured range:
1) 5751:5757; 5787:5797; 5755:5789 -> 1.3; 11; 10.5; 10.8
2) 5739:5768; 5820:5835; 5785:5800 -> 1.1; 10.4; 11.8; 11.2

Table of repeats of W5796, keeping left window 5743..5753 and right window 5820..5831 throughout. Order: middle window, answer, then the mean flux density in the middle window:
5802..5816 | 0.10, 10.4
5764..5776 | -0.03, 10.8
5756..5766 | -0.04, 10.8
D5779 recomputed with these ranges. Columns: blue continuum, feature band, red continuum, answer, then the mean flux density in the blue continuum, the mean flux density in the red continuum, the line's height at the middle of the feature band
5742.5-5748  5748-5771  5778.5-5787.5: -3.0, 9.73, 9.35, 9.58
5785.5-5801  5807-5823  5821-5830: 0.7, 10.4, 11.9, 11.4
